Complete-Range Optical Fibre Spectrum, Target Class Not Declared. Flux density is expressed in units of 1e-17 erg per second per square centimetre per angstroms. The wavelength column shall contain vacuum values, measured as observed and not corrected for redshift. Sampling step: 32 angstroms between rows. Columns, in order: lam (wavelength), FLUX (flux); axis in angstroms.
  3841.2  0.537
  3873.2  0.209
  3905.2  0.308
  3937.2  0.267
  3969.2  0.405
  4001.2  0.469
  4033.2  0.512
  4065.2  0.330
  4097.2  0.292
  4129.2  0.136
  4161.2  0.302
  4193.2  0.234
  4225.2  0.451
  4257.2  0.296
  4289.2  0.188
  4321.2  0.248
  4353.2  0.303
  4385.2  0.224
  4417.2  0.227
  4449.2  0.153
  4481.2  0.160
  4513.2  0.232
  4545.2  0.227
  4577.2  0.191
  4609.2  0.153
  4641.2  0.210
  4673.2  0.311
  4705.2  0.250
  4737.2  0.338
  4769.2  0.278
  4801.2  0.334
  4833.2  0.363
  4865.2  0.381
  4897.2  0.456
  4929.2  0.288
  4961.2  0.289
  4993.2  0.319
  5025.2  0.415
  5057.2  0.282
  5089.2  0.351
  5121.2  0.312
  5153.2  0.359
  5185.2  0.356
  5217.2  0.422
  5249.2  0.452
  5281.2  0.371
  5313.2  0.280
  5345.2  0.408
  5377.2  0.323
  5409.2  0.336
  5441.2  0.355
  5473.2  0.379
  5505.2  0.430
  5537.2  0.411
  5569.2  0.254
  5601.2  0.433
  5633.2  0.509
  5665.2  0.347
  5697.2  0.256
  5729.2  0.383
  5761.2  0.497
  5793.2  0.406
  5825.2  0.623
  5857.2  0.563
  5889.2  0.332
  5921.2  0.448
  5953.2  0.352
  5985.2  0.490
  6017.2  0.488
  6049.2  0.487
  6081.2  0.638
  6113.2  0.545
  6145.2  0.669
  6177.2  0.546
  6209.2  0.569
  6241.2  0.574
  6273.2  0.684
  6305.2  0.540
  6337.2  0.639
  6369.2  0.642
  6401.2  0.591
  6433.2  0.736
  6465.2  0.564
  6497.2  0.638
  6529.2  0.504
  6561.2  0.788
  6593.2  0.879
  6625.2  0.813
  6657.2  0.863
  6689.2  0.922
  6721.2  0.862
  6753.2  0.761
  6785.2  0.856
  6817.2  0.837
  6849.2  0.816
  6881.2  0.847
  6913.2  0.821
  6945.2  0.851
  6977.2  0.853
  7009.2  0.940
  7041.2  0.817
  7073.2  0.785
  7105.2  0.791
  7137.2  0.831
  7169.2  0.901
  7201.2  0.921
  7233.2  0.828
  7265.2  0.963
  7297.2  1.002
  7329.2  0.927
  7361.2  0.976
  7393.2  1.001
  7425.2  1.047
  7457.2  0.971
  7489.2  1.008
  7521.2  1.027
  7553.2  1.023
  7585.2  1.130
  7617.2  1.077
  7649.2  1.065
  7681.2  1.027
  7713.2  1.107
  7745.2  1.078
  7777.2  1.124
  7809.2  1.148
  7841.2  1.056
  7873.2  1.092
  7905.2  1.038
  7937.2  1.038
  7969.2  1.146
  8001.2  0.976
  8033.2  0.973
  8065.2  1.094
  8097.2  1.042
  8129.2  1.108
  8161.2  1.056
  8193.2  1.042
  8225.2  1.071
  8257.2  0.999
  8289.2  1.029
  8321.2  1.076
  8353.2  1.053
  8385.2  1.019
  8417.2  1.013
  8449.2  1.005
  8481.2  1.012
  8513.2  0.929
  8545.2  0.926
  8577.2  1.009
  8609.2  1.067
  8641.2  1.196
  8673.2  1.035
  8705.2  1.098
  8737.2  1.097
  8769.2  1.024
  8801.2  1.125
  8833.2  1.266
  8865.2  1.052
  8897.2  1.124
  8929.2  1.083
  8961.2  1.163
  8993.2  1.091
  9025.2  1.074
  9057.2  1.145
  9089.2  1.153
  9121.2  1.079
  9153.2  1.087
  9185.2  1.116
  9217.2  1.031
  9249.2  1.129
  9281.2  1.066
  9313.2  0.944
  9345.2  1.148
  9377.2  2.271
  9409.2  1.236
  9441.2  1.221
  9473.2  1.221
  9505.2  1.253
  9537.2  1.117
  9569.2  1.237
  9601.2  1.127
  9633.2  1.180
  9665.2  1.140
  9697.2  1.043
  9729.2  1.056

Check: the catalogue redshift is 0.65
